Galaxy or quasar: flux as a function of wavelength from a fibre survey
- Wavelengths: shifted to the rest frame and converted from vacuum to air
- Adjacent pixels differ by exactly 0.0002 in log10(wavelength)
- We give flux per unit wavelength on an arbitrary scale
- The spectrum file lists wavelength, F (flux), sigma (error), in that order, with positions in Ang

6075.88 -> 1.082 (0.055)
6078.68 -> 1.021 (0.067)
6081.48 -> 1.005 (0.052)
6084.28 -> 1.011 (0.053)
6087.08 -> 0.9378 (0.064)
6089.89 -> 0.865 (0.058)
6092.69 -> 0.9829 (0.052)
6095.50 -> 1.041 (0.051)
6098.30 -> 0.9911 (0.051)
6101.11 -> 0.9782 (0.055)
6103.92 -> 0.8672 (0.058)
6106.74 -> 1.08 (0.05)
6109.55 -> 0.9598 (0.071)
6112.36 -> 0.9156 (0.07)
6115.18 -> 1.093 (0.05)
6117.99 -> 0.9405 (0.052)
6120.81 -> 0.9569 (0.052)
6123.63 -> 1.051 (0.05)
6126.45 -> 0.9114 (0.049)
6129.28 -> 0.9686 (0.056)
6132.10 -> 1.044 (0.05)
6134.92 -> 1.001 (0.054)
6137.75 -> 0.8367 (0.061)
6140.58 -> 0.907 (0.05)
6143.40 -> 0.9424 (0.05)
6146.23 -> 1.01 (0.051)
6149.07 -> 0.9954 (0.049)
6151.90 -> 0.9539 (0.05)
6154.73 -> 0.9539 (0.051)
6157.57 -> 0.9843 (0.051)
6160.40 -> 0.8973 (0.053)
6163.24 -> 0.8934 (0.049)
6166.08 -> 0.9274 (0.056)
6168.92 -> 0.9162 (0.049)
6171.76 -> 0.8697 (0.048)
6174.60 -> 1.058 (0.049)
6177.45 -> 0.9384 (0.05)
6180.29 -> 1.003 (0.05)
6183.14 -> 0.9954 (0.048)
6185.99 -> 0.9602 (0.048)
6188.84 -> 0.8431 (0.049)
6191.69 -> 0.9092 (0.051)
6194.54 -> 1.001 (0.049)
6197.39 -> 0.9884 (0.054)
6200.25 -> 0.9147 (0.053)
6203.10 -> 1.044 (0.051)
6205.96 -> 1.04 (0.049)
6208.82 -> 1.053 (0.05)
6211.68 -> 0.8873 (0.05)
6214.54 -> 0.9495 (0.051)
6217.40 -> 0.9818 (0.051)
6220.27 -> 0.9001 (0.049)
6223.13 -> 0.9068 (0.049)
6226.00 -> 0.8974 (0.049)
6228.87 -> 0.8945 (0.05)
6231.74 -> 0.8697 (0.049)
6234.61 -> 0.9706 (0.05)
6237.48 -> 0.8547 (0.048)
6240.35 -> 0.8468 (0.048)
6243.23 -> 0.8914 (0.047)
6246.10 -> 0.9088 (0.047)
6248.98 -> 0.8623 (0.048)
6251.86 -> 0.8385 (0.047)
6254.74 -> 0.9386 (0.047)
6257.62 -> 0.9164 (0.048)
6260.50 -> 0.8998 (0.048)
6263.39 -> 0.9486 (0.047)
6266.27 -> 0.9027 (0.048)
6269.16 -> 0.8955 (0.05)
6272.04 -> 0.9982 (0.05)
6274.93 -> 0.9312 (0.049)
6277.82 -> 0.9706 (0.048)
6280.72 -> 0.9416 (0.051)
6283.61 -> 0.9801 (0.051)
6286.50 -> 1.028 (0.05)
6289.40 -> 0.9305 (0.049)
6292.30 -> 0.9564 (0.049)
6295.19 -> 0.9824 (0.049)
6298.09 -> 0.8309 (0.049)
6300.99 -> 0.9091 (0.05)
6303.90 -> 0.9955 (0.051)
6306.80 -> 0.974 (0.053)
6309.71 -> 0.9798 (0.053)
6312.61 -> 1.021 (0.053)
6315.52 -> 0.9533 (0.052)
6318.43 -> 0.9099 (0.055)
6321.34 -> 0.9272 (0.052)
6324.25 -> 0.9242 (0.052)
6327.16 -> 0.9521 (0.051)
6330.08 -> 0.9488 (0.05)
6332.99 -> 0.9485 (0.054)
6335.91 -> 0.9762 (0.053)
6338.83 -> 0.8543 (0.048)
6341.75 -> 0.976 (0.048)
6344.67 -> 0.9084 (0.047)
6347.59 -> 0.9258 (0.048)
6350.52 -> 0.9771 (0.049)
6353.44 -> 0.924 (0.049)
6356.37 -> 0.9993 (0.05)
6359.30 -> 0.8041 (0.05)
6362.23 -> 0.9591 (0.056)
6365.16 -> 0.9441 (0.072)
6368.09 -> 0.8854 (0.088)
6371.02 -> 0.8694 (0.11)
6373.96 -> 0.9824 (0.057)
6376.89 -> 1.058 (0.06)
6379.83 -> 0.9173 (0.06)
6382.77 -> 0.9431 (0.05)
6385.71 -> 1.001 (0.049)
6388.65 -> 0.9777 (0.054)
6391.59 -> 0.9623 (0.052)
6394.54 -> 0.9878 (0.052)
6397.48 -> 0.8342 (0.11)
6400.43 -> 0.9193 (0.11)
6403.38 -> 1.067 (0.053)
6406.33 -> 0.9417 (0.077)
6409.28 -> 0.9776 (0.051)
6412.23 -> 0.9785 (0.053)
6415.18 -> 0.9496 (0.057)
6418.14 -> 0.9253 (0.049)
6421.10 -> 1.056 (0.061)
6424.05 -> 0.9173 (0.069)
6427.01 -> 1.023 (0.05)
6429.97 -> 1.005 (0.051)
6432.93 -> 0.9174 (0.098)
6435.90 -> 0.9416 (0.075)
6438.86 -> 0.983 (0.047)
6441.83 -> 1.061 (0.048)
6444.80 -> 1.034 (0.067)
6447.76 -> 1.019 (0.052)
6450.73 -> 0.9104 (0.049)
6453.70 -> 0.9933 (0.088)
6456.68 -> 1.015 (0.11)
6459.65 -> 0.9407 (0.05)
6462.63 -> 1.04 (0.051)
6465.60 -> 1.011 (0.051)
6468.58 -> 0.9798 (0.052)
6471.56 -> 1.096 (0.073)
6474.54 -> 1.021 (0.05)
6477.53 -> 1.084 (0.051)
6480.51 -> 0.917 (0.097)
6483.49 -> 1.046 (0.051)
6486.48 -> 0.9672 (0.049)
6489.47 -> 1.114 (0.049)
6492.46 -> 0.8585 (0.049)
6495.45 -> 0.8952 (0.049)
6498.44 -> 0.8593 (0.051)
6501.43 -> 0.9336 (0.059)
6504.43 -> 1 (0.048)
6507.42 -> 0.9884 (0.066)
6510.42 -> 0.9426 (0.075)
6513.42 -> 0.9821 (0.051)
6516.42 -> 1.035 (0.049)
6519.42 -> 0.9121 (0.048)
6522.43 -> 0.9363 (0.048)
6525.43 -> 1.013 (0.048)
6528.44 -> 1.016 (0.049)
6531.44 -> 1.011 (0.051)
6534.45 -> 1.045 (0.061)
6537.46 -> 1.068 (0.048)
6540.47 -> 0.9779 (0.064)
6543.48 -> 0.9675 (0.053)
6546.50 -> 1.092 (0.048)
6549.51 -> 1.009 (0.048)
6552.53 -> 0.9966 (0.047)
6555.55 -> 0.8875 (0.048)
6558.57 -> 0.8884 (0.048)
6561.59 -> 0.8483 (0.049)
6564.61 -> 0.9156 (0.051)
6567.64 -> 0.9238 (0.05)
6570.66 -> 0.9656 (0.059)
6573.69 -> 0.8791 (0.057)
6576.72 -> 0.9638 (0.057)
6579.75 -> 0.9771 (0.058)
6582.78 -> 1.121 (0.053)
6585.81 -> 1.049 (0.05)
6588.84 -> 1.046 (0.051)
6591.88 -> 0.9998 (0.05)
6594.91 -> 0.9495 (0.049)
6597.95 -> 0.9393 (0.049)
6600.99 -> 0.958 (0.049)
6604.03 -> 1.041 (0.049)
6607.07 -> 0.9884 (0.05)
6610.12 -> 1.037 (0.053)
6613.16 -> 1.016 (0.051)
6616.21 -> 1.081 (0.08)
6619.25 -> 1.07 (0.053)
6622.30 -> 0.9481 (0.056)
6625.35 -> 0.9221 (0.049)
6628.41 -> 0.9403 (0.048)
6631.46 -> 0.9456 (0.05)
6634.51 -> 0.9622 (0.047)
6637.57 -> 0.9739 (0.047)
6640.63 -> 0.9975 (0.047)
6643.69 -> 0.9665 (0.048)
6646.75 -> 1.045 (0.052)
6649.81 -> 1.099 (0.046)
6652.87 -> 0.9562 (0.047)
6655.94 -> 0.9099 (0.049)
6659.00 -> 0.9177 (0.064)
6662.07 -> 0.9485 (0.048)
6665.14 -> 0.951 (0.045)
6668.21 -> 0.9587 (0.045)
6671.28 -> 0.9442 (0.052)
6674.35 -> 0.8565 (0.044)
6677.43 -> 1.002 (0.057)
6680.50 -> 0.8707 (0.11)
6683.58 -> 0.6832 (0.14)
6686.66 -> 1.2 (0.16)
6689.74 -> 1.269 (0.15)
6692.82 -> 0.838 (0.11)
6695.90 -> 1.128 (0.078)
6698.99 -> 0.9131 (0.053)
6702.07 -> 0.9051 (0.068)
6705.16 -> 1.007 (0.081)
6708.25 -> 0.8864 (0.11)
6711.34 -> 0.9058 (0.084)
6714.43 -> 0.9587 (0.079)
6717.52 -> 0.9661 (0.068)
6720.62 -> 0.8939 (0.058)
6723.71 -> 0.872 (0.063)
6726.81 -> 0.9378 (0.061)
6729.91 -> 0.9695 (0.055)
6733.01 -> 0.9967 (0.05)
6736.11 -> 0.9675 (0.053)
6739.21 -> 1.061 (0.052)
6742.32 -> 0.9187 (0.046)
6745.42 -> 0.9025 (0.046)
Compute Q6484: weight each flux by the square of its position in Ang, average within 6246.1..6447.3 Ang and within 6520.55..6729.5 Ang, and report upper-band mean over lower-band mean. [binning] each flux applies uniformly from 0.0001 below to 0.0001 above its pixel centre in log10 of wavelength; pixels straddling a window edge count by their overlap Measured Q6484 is 1.1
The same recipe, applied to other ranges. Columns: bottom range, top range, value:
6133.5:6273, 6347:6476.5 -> 1.11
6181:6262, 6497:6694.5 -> 1.18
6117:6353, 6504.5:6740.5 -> 1.17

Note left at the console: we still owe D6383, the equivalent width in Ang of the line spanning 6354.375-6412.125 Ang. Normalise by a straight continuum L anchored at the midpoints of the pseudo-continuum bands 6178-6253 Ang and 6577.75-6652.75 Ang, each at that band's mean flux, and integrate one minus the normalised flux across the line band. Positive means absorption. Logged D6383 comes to 0.7 Ang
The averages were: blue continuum 0.932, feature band 0.949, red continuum 1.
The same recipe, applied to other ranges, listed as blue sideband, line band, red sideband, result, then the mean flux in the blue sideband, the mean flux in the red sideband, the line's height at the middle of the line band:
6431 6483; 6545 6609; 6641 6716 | 0.4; 0.999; 0.964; 0.98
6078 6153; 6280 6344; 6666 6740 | 1.2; 0.972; 0.957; 0.967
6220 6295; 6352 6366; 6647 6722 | 0.1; 0.92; 0.959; 0.929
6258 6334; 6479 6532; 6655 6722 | -1.0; 0.947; 0.951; 0.949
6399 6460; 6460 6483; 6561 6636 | -0.9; 0.981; 0.981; 0.981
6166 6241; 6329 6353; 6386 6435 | 0.5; 0.943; 0.966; 0.958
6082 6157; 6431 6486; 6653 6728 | -2.5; 0.97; 0.947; 0.956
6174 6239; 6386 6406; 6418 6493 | 0.5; 0.949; 0.998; 0.986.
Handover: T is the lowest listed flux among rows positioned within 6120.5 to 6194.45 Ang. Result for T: 0.8367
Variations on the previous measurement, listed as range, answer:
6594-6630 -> 0.9221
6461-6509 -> 0.8585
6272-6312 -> 0.8309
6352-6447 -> 0.8041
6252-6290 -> 0.8955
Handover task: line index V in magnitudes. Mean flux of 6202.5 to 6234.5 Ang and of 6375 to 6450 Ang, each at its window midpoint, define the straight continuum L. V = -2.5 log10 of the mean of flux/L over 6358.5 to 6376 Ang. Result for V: 0.06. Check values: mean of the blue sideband 0.946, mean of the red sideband 0.975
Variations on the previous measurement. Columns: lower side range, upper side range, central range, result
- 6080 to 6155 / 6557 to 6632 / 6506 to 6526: 0.01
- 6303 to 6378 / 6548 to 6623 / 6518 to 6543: -0.03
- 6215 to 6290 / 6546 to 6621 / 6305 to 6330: -0.03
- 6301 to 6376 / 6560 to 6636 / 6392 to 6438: -0.01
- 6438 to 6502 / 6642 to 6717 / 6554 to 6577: 0.08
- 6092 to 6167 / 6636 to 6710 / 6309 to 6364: 0.03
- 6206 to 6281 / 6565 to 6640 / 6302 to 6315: -0.06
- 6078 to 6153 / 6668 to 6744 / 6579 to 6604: -0.05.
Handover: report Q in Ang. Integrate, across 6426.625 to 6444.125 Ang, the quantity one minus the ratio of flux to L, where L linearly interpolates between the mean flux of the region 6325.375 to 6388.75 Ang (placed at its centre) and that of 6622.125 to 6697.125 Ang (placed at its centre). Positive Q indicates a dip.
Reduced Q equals -0.73 Ang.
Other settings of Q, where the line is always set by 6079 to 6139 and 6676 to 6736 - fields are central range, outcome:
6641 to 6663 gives -0.5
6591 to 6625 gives -1.4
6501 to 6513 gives -0.1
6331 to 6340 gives 0.4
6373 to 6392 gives -0.2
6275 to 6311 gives 0.5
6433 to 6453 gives -0.4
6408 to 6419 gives 0.1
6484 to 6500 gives 0.3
